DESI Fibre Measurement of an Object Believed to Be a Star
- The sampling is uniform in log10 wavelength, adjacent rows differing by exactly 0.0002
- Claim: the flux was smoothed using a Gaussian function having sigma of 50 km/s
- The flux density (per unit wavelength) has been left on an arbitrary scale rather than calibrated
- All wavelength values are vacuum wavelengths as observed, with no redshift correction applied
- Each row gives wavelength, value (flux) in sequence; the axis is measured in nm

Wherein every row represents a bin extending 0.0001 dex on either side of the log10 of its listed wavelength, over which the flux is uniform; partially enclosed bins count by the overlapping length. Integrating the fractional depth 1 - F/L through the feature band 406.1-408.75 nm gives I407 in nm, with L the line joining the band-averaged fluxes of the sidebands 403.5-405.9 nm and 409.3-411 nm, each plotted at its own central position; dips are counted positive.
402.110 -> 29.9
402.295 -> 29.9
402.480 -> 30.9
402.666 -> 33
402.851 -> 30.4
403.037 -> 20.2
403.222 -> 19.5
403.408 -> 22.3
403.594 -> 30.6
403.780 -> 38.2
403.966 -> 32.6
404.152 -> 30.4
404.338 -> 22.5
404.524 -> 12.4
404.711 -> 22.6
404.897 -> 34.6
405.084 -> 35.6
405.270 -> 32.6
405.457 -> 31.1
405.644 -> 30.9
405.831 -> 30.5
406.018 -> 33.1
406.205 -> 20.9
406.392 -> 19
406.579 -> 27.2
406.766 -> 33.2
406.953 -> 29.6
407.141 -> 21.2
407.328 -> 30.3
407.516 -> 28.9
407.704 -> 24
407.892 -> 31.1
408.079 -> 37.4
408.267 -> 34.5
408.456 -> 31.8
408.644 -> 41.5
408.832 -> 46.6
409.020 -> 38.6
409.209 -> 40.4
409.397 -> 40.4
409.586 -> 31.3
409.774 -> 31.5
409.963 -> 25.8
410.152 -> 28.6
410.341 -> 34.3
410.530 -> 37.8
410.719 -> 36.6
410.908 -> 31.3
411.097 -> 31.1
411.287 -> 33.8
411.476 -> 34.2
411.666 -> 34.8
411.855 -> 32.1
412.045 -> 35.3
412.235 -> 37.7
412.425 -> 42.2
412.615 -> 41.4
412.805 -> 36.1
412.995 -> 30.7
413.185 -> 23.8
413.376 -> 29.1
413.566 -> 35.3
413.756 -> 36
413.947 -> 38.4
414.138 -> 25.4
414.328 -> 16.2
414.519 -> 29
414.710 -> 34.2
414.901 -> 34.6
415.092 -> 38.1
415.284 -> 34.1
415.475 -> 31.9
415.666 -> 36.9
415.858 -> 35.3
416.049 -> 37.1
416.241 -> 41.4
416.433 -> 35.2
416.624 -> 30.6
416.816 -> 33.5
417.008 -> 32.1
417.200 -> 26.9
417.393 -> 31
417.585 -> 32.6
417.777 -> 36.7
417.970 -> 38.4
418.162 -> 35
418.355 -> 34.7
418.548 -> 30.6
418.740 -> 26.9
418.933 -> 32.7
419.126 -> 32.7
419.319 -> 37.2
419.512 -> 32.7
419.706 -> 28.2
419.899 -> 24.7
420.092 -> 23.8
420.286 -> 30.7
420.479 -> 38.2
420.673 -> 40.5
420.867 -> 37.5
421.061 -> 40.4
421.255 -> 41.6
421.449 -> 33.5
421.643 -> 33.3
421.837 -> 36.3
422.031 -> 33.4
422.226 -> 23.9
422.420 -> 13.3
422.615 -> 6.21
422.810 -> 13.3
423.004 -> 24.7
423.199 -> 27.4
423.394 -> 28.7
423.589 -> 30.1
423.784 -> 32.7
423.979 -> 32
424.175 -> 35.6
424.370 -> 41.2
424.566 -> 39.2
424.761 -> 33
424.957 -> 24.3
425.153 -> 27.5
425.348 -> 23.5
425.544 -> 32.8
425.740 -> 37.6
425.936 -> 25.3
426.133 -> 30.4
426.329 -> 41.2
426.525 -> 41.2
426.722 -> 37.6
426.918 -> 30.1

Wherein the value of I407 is 0.166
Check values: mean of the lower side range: 29.6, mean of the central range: 29.4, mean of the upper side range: 33.1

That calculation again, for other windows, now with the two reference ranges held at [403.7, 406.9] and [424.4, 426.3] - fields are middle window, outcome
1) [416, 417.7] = -0.18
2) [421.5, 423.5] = 0.42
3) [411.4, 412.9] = -0.37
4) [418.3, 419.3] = -0.05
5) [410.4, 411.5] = -0.18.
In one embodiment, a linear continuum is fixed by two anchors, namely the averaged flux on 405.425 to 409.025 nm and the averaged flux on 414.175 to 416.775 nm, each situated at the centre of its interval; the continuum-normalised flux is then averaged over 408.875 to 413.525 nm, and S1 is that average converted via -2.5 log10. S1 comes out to -0.07 mag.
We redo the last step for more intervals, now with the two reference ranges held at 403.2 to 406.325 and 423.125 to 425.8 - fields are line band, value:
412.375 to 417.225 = -0.109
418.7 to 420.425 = 0.024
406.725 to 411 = -0.148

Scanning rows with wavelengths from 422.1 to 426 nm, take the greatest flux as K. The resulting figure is 41.2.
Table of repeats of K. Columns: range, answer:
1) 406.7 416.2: 46.6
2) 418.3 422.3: 41.6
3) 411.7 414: 42.2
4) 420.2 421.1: 40.5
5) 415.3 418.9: 41.4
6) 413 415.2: 38.4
